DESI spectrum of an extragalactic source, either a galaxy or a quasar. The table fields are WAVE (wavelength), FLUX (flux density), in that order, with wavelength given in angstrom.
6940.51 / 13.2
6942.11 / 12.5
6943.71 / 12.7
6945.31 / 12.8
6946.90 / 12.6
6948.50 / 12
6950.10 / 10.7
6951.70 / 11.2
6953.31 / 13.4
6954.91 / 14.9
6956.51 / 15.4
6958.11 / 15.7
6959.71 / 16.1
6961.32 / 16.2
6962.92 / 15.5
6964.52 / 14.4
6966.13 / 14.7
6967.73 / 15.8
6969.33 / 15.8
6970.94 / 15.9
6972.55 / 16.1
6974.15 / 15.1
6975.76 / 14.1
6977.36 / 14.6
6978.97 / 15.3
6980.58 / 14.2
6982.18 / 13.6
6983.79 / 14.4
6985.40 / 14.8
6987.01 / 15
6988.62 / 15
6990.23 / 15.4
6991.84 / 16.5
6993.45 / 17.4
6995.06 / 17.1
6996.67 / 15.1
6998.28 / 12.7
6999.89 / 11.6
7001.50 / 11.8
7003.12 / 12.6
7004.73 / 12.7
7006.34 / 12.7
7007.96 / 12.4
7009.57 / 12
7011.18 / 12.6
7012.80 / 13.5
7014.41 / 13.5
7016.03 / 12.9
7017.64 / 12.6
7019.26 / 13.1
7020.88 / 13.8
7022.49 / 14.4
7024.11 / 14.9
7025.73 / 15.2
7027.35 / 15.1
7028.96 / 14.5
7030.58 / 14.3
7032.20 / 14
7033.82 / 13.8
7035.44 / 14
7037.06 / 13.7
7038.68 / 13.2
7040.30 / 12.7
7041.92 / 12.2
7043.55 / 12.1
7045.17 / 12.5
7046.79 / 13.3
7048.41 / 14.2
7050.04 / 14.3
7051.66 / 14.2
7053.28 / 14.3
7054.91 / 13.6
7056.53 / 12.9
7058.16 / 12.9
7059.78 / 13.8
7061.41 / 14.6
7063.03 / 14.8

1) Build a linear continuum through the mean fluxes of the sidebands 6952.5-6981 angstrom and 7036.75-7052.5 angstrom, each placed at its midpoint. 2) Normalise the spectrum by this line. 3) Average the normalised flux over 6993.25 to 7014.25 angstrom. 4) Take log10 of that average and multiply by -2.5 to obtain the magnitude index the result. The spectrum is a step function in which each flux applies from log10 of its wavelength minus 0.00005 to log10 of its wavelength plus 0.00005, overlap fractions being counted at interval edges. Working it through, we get 0.08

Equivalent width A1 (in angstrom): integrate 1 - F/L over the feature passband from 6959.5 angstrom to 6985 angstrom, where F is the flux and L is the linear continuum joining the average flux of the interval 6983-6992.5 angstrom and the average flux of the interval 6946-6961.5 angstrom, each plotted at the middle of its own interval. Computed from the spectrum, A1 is -1.1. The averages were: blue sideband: 13.7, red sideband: 15.2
